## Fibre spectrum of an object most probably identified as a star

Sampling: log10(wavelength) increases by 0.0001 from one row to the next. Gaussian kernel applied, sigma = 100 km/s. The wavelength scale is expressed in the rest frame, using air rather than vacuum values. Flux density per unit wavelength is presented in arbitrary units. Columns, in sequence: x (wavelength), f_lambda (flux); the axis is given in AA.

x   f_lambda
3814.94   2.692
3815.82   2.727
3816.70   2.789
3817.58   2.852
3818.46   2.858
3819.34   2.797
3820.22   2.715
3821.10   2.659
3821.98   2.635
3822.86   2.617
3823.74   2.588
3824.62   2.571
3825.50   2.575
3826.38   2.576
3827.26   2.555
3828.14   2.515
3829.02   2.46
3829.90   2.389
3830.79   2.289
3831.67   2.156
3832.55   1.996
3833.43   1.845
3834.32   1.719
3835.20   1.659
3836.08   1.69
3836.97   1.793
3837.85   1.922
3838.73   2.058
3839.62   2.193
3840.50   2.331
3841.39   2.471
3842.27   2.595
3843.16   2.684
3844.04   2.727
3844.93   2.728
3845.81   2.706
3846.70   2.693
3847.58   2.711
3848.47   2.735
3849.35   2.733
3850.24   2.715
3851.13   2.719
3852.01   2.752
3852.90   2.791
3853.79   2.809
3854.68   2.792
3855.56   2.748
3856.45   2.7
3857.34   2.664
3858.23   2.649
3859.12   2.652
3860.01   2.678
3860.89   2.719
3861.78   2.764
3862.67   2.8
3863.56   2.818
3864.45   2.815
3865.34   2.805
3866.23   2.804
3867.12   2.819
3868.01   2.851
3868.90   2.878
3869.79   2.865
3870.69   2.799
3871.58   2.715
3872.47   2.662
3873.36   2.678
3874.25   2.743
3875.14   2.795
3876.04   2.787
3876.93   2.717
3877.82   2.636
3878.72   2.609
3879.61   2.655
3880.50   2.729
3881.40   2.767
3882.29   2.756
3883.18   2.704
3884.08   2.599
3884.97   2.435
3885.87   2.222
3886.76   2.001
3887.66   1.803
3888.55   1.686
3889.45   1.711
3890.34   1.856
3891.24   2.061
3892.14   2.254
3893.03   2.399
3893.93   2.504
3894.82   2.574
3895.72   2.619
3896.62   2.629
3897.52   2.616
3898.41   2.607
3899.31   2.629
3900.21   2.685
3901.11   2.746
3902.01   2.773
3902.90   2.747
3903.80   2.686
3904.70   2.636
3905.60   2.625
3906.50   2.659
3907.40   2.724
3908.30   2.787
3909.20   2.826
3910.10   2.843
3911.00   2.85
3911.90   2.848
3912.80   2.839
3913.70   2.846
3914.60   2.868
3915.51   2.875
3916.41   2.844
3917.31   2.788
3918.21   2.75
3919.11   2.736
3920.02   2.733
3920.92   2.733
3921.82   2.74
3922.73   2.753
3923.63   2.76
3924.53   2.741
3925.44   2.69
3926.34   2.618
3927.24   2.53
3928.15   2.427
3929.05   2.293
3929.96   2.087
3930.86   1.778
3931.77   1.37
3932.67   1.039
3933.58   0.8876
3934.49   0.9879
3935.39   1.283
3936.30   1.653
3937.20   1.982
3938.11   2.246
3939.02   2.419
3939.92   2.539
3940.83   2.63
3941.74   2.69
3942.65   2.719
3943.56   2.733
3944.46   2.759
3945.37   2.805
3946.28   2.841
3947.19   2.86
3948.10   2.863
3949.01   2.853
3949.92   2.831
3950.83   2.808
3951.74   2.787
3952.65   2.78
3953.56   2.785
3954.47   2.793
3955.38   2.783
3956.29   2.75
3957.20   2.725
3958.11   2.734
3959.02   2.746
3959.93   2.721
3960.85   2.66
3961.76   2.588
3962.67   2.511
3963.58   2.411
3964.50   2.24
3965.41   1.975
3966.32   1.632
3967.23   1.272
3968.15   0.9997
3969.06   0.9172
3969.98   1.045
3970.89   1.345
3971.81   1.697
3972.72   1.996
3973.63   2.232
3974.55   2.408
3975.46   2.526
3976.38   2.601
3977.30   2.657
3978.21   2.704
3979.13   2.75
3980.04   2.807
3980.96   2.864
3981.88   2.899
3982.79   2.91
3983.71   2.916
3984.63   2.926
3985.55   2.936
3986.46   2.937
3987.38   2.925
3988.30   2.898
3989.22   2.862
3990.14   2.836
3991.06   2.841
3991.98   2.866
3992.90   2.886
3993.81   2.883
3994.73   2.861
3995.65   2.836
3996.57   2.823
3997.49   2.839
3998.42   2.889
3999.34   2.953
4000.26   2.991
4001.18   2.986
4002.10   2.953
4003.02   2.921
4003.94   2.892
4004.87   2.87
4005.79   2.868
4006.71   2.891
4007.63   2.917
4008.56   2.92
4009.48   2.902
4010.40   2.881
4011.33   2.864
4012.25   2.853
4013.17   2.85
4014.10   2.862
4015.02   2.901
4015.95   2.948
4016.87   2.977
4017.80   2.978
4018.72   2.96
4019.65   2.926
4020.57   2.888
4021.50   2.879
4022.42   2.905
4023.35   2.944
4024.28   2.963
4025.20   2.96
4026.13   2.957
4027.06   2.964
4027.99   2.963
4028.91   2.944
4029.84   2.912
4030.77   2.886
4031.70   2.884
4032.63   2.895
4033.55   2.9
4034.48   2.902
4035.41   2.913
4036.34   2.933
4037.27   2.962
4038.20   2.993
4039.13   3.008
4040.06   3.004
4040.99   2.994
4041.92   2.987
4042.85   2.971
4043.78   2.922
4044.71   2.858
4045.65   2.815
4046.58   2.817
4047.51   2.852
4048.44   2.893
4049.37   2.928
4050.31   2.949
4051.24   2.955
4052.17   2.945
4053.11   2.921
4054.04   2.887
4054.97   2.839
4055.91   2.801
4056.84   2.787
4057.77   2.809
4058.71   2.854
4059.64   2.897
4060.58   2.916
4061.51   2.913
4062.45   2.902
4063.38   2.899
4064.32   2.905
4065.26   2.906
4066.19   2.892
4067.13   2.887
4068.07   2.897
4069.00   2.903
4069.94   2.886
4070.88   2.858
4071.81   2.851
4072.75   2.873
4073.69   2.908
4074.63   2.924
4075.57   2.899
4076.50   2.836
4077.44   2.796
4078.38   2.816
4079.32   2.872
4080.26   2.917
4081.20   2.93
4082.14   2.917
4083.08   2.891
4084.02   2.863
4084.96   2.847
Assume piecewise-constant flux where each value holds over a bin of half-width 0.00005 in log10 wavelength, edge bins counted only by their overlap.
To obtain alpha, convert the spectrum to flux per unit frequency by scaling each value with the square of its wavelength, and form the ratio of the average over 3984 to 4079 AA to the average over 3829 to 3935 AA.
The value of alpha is 1.25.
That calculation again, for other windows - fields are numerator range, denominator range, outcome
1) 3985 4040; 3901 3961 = 1.19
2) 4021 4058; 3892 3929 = 1.15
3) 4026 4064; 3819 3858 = 1.31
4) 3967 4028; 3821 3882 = 1.13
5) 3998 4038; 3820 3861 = 1.29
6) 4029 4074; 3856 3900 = 1.23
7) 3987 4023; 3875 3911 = 1.21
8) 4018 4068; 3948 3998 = 1.19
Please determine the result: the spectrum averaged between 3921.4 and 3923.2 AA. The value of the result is 2.74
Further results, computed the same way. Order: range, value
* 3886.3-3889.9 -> 1.81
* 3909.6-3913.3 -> 2.85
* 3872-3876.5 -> 2.73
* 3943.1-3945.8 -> 2.77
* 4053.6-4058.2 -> 2.83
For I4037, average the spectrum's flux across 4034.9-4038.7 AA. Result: 2.95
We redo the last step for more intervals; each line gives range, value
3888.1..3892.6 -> 1.92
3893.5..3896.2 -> 2.57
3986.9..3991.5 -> 2.87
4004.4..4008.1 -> 2.88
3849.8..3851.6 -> 2.72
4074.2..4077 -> 2.89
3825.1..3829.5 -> 2.54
